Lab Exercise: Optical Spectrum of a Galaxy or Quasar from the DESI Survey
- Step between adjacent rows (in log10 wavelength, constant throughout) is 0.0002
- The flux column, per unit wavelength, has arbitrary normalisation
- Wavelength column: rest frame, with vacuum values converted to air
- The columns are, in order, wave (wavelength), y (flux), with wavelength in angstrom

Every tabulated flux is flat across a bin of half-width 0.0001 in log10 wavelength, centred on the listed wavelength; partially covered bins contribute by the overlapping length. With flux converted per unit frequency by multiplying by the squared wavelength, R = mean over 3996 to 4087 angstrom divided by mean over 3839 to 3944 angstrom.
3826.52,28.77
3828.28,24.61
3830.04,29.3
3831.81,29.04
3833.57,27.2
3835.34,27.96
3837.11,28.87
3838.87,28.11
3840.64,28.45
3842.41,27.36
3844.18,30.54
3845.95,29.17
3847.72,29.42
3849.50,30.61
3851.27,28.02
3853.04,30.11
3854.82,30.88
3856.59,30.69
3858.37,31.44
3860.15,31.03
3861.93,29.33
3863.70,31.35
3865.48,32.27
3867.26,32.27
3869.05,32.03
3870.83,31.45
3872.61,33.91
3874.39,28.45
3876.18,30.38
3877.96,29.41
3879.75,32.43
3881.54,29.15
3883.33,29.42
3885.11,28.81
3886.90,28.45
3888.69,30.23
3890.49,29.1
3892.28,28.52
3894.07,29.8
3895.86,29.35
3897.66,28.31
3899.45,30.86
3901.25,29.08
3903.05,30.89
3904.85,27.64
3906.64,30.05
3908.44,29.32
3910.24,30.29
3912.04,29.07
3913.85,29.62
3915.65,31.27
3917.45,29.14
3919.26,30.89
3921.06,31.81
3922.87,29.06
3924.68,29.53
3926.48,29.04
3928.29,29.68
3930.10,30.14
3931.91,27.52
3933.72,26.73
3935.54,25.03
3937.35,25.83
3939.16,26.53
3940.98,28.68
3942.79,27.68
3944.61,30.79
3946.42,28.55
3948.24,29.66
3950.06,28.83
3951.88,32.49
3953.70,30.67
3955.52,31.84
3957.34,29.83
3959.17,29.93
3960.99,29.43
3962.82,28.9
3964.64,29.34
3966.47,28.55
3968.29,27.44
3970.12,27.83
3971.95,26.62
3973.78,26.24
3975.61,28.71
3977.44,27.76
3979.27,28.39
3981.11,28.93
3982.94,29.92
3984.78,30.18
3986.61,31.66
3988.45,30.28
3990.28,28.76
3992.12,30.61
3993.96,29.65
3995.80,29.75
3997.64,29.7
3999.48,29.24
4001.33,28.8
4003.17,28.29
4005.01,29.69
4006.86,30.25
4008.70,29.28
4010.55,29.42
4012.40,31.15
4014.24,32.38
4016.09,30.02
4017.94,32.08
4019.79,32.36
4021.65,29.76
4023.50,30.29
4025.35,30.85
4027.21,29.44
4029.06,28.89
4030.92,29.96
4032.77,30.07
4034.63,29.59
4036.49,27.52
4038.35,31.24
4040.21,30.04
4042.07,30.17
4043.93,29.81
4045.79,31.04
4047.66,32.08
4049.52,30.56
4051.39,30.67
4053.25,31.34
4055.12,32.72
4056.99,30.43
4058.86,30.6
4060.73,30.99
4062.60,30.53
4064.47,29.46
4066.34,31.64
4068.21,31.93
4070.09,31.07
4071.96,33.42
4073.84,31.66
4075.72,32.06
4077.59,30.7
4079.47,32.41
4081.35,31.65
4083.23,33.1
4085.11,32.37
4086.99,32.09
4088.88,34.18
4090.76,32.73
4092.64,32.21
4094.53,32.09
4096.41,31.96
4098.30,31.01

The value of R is 1.12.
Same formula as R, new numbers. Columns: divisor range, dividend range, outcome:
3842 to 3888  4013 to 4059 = 1.10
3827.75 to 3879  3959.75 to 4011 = 1.04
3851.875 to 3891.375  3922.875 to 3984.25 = 0.98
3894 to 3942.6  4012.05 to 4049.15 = 1.11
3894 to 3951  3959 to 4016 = 1.04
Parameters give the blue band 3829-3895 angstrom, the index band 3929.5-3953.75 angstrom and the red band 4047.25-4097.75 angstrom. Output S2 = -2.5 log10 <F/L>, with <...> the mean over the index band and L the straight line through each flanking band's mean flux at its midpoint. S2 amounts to 0.08 mag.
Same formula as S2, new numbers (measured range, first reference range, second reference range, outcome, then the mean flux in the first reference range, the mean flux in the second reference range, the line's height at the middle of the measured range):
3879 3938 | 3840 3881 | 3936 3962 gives 0.020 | 30.5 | 29.3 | 29.8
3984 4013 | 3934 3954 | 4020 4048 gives -0.012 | 28.5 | 30.1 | 29.4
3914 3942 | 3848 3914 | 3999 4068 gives 0.053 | 30.1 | 30.4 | 30.2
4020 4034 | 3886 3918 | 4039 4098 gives 0.036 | 29.5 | 31.5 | 31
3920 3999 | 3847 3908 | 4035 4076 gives 0.053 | 30.1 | 30.9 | 30.5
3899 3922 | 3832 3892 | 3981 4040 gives -0.001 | 29.9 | 30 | 30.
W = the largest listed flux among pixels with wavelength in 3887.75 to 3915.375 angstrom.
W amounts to 30.89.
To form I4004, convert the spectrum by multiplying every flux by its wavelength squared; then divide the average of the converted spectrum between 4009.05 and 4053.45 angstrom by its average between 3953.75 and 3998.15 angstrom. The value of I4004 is 1.07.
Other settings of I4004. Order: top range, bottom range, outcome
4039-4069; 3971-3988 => 1.11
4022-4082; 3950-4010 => 1.09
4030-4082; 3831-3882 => 1.14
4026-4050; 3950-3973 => 1.06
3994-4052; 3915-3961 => 1.08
